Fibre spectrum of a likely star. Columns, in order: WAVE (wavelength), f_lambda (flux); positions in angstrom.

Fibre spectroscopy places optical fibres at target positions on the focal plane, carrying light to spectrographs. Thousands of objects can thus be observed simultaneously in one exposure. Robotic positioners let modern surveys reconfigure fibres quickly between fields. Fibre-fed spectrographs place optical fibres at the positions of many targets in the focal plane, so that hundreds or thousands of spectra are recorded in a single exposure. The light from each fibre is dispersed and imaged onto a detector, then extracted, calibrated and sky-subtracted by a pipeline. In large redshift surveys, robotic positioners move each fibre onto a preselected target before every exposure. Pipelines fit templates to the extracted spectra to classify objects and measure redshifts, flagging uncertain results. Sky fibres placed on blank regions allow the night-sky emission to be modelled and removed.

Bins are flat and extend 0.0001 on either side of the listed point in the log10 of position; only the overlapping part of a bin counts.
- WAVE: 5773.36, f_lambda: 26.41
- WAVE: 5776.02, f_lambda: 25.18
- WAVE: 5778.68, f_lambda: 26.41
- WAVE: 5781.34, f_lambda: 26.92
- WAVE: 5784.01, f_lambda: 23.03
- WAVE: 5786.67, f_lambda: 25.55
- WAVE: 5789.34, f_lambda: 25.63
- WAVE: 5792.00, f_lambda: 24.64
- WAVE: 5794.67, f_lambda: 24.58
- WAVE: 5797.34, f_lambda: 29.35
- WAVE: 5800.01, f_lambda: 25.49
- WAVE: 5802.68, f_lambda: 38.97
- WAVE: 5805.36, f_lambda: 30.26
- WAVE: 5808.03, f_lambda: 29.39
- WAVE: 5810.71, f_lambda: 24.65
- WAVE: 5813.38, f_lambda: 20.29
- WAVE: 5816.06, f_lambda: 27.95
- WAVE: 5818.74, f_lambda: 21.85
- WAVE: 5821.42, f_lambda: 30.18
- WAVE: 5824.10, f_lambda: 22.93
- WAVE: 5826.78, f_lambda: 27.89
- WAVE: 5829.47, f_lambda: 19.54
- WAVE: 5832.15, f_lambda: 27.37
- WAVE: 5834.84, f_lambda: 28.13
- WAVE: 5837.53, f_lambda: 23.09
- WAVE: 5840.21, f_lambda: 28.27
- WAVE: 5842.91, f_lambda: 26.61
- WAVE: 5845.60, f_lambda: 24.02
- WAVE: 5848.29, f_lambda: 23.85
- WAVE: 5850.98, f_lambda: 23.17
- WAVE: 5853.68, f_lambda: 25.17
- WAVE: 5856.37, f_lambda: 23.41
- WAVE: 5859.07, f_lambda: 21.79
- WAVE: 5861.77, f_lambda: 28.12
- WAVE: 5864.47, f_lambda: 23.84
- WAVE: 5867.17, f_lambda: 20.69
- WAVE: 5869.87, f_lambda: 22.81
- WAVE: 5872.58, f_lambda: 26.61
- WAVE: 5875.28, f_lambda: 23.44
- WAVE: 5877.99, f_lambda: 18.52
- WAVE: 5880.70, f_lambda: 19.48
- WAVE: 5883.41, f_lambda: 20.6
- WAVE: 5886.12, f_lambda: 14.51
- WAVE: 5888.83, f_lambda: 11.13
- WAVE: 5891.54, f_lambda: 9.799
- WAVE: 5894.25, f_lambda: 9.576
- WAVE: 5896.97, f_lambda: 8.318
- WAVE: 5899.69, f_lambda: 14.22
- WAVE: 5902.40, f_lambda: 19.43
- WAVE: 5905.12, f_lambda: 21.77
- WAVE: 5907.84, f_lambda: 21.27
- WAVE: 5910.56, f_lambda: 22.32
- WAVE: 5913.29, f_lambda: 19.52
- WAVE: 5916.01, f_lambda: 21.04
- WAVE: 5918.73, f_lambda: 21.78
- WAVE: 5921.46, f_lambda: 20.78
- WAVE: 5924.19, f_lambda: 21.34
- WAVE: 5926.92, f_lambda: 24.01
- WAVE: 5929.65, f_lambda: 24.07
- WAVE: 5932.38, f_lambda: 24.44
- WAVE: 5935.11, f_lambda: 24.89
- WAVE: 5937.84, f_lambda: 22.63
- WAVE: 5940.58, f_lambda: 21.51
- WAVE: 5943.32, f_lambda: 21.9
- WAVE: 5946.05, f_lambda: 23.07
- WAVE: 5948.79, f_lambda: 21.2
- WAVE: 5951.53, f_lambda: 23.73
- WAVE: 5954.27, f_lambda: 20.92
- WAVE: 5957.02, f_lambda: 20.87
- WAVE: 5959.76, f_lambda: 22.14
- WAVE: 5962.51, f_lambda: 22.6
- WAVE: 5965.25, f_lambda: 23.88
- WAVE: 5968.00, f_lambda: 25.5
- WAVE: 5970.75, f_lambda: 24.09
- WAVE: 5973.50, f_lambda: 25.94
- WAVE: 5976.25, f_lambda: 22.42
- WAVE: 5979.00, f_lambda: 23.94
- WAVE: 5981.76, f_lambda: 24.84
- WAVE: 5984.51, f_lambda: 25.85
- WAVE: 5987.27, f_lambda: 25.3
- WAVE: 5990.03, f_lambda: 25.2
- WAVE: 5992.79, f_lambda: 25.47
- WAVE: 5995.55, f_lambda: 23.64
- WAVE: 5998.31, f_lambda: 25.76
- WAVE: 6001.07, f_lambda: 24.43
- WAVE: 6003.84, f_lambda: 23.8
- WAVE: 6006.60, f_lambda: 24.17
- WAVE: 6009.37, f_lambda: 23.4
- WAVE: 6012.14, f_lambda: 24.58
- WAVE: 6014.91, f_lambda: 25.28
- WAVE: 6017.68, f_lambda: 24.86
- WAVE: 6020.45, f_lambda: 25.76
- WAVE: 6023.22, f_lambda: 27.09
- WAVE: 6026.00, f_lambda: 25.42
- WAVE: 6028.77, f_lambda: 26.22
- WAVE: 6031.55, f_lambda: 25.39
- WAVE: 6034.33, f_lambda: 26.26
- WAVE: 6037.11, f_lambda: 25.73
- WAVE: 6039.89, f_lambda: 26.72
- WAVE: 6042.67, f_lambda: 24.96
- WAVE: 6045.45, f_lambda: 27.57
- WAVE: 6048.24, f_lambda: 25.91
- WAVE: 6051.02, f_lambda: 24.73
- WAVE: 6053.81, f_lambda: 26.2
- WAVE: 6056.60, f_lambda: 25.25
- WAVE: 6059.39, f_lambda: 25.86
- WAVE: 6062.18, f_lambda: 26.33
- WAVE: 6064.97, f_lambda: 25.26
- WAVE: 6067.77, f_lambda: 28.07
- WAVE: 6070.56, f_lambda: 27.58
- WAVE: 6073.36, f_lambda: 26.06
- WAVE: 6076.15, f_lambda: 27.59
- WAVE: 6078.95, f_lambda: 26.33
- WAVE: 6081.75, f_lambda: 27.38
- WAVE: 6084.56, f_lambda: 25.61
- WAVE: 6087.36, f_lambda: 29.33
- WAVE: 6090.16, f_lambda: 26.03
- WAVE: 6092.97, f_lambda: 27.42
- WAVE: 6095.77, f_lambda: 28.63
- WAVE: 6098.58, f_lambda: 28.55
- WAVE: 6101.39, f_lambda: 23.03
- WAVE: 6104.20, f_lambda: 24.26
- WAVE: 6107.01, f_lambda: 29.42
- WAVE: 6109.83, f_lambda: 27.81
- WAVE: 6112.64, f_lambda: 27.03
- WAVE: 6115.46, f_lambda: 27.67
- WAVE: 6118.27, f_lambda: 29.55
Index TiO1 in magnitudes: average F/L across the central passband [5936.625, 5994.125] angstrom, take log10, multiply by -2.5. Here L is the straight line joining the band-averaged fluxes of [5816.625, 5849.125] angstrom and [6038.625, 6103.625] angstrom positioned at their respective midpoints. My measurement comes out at 0.11 mag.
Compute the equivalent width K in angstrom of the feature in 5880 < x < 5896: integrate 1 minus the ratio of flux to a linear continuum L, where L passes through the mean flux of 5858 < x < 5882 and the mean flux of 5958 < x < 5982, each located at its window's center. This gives 6.4 angstrom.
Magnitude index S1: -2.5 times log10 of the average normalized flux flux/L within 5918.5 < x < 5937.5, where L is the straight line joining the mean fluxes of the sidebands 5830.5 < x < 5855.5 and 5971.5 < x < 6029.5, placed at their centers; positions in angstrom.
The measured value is 0.09 mag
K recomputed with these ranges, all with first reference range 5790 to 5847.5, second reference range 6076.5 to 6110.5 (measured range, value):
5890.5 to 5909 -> 8.1 angstrom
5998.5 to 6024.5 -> 1.9 angstrom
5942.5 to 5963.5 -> 3.7 angstrom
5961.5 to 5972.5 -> 1.1 angstrom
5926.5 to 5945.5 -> 2.4 angstrom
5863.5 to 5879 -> 2.2 angstrom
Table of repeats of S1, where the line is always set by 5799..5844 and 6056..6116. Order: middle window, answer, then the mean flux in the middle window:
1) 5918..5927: 0.227 mag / 21.7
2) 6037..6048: 0.022 mag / 26.3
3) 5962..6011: 0.097 mag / 24.5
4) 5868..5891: 0.351 mag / 19.3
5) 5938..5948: 0.204 mag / 22.2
